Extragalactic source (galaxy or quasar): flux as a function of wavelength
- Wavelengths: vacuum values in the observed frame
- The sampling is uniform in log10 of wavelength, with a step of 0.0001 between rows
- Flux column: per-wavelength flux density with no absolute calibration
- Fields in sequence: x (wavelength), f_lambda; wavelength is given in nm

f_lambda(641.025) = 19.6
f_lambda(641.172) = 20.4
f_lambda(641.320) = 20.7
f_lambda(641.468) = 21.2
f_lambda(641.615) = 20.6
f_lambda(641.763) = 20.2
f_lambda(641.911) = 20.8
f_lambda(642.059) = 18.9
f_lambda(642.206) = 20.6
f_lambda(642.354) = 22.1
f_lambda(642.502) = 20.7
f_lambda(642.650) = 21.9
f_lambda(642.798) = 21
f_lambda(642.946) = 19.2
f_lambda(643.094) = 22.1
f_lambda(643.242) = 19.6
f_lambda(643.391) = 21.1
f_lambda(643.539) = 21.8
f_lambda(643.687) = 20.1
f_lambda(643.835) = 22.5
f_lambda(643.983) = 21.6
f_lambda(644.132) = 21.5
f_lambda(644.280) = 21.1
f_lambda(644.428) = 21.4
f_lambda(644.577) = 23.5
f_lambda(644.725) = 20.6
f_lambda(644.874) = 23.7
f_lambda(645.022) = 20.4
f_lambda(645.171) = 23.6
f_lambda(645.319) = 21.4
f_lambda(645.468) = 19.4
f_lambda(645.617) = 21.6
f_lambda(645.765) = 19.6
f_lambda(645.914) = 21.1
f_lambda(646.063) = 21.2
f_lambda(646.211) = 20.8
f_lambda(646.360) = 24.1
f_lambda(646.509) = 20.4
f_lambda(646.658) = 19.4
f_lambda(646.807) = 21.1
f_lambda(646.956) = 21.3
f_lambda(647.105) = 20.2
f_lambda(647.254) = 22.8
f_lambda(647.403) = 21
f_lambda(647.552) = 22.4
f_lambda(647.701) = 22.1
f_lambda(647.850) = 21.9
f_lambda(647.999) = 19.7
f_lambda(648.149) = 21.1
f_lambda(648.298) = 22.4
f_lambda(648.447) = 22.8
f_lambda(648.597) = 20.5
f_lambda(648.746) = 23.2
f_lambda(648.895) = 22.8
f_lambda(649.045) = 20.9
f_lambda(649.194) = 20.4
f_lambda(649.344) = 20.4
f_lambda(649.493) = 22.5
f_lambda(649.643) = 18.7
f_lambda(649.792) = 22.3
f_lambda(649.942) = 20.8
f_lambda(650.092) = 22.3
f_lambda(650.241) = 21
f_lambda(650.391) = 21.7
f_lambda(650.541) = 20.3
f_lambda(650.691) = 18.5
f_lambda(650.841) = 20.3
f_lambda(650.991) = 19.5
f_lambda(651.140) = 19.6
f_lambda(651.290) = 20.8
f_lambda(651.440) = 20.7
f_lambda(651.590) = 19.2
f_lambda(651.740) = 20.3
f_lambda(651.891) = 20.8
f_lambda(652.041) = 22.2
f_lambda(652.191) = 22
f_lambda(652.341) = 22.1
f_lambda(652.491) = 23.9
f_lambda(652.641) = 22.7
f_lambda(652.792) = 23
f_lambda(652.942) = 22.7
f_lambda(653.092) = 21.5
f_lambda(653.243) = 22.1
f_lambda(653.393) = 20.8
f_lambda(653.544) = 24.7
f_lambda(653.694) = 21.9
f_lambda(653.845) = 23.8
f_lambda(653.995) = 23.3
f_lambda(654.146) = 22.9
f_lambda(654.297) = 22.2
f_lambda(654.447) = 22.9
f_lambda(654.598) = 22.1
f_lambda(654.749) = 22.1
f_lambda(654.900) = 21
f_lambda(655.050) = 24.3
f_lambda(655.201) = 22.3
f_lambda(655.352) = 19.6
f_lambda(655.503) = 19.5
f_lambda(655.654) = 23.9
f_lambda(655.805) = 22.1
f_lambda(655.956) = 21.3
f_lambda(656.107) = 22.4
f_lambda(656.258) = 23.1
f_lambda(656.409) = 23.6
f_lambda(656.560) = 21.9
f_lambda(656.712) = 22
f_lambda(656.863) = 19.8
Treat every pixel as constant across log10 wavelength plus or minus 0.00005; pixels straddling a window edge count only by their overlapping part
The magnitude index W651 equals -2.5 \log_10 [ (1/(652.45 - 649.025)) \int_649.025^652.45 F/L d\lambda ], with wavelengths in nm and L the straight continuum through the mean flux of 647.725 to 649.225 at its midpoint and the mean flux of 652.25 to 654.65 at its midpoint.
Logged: 0.07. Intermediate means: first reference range 21.6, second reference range 22.7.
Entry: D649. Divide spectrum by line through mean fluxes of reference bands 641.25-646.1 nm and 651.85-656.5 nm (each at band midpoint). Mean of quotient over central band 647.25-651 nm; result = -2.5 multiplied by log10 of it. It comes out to 0.03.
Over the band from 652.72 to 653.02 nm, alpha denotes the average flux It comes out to 22.9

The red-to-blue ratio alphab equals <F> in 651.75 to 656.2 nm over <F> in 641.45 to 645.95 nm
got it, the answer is 1.05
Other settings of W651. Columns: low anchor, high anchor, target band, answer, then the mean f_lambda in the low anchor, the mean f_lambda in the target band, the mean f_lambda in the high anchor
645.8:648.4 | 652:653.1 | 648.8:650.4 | 0.033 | 21.3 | 21.3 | 22.6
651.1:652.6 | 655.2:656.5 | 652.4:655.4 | -0.045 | 21.2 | 22.5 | 22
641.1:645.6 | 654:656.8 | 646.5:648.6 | 0.009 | 21.1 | 21.3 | 22.2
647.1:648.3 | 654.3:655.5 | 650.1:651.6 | 0.072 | 21.5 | 20.3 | 21.9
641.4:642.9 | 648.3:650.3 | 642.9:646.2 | -0.014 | 20.8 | 21.3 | 21.5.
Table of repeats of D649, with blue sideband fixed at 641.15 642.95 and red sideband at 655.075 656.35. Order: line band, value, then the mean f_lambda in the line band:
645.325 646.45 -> 0.00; 21.1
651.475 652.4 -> 0.03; 21.1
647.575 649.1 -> -0.03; 21.8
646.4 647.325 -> 0.01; 21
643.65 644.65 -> -0.04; 21.7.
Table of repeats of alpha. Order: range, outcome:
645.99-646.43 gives 22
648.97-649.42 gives 20.6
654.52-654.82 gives 22.1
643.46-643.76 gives 21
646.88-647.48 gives 21.3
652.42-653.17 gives 22.7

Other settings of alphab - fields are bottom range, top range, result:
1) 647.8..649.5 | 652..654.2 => 1.05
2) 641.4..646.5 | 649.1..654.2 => 1.01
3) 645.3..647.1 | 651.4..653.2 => 1.04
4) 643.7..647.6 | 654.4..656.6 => 1.03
